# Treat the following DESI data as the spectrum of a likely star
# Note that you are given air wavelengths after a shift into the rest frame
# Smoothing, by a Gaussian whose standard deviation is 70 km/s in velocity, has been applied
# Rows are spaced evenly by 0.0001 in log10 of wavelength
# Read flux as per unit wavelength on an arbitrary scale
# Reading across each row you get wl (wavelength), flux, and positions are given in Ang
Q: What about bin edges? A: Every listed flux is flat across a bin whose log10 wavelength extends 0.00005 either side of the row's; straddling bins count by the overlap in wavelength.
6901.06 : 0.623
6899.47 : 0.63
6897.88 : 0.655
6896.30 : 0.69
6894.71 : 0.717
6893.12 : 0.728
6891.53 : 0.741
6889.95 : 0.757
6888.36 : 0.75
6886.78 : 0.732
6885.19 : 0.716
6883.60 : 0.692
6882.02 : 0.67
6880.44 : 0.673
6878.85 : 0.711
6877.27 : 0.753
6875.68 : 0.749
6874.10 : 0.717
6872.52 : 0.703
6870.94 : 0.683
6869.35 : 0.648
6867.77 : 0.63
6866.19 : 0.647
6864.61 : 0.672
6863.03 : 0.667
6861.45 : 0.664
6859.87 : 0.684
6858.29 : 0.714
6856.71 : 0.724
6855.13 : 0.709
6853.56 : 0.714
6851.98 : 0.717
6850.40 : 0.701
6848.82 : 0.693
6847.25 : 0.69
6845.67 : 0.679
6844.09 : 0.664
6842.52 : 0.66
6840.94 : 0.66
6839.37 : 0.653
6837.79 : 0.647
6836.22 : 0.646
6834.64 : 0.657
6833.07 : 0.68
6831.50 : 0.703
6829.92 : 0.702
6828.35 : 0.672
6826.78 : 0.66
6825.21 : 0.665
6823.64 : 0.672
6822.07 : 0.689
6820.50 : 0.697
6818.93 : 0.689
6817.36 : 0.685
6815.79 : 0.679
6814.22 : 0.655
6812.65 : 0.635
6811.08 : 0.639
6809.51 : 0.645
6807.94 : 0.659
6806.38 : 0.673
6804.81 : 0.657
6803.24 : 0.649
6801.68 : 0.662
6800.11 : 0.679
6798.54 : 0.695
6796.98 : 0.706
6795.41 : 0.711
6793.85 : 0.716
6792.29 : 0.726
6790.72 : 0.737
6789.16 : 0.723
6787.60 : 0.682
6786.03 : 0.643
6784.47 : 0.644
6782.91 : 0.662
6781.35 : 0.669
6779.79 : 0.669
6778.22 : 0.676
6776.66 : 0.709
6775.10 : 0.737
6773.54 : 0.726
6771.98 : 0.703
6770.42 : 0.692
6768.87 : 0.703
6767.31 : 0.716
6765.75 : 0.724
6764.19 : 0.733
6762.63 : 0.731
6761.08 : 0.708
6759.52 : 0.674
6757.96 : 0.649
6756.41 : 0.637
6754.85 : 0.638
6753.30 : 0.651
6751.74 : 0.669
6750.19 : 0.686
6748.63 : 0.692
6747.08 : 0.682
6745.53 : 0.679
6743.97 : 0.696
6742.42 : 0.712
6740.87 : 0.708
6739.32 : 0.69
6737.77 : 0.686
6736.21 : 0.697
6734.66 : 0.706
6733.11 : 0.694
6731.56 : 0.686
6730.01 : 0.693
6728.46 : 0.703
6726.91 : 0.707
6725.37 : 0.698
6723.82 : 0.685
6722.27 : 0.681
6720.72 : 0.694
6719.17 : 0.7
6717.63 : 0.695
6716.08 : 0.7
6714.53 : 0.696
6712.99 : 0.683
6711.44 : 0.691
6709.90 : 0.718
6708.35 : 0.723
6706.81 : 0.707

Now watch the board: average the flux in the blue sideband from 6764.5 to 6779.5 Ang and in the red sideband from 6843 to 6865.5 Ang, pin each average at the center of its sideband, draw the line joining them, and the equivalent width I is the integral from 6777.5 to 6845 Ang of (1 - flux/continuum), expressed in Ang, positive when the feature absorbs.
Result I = 2.5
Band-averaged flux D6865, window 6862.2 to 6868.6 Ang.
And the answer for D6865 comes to 0.654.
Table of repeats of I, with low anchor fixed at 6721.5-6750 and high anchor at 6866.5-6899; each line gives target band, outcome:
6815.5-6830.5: 0.4 Ang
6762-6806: 0.1 Ang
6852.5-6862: 0.0 Ang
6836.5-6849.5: 0.6 Ang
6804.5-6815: 0.7 Ang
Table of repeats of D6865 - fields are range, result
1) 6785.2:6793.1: 0.702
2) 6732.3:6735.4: 0.7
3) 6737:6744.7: 0.699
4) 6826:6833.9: 0.684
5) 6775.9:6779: 0.693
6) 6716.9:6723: 0.693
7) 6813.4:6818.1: 0.672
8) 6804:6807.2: 0.665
